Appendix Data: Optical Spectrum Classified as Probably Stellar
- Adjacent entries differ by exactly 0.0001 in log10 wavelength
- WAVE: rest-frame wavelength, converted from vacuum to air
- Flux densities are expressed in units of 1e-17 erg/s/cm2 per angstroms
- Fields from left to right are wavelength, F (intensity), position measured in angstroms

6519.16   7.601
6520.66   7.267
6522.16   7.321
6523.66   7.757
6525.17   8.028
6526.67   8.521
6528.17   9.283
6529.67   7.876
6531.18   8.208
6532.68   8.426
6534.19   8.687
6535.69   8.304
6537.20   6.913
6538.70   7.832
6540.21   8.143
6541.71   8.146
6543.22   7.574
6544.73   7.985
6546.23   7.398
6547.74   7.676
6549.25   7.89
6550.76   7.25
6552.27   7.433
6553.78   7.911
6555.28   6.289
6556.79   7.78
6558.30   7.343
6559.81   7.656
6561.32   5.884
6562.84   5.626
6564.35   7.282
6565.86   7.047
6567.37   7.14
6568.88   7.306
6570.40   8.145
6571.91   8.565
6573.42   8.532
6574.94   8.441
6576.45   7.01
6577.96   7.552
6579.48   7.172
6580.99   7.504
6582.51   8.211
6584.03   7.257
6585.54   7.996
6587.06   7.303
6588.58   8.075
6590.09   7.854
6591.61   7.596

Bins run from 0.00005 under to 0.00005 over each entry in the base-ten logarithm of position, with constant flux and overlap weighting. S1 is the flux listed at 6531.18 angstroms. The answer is 8.208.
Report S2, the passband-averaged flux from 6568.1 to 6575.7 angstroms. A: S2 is 8.19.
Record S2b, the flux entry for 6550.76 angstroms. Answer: 7.25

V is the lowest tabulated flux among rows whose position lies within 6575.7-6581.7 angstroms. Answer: 7.01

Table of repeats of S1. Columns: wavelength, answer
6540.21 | 8.143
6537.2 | 6.913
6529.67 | 7.876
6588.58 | 8.075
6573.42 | 8.532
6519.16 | 7.601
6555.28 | 6.289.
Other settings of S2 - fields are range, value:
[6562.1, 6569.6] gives 6.89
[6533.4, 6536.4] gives 8.49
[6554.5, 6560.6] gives 7.27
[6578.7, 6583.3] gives 7.61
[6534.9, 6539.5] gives 7.7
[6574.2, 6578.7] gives 7.68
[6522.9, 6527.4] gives 8.09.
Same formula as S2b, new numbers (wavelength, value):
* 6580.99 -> 7.504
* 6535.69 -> 8.304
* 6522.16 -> 7.321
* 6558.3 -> 7.343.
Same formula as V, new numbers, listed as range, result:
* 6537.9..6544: 7.574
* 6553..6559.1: 6.289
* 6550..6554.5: 7.25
